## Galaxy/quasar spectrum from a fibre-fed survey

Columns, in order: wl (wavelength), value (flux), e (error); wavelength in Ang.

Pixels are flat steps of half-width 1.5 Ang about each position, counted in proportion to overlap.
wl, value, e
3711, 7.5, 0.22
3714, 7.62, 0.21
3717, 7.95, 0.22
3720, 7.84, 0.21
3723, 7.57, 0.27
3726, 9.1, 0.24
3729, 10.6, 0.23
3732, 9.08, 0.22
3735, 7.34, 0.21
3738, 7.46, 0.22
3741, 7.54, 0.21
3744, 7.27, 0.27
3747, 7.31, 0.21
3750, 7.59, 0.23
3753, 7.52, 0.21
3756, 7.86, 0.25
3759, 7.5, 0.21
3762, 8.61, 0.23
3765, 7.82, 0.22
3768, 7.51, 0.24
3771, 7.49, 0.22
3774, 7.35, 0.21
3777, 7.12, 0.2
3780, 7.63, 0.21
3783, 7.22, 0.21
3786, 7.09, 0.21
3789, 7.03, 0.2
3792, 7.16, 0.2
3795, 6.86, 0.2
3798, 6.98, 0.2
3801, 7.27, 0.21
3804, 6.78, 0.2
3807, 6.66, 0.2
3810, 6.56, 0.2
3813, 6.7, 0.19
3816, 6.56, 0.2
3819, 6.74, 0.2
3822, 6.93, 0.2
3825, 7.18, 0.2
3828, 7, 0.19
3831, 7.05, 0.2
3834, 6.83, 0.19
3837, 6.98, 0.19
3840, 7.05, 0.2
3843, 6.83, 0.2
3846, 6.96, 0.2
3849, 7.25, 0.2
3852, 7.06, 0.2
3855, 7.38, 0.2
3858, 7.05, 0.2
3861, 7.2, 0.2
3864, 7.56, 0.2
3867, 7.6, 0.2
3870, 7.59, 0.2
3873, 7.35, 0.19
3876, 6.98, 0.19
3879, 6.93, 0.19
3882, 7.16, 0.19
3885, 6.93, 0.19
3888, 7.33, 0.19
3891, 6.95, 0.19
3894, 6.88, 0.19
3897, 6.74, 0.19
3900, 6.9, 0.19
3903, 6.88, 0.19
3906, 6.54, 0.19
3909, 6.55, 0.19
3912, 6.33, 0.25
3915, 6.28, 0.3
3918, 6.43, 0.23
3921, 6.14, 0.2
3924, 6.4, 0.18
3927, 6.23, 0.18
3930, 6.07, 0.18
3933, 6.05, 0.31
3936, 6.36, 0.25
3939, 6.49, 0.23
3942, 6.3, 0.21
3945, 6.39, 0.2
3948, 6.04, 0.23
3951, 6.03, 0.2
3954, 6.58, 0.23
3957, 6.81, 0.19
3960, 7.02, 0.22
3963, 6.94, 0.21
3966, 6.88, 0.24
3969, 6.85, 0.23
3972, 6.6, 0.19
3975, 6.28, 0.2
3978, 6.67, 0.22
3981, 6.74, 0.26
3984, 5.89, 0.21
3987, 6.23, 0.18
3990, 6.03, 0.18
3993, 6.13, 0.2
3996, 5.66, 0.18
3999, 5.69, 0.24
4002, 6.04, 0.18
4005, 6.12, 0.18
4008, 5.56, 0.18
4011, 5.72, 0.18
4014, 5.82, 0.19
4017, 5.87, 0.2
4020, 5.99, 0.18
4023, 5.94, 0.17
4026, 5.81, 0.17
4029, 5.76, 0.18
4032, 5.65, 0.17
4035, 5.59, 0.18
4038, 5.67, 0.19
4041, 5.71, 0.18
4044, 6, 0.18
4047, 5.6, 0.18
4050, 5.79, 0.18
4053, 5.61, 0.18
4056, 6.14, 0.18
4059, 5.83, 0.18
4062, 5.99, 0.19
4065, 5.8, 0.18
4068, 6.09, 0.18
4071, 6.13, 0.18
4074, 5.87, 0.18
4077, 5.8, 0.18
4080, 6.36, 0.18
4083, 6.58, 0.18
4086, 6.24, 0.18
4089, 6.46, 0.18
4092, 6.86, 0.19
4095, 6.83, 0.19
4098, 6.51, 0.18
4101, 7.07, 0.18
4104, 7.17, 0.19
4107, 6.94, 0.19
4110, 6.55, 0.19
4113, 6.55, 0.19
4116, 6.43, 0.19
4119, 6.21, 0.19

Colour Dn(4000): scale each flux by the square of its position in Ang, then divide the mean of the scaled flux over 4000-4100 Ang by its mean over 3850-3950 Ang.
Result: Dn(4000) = 0.96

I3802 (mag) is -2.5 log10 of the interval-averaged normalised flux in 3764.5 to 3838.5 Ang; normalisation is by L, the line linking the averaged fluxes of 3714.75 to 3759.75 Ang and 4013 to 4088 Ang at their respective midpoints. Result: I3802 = 0.07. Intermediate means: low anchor 7.97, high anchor 5.91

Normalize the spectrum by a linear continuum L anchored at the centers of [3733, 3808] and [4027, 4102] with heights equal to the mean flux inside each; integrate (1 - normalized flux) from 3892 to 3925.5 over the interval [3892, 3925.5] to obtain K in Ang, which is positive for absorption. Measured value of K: 1.0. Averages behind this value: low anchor 7.37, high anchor 6.07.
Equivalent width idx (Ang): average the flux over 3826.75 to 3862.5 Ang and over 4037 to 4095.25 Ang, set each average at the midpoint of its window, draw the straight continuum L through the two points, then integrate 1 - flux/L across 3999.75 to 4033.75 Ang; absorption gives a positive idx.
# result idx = 2.4 Ang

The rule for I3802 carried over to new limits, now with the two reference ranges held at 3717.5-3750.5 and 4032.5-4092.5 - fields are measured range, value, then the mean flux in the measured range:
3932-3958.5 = 0.06 mag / 6.34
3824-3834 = 0.07 mag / 7.03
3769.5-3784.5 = 0.06 mag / 7.36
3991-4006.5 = 0.08 mag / 5.93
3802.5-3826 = 0.12 mag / 6.75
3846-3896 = 0.00 mag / 7.19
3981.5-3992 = 0.06 mag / 6.12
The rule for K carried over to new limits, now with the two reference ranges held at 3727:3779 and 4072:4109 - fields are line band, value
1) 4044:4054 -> 1.5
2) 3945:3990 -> 3.2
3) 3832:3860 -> 1.6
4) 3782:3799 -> 1.4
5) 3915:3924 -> 1.1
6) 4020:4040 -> 3.0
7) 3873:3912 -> 2.2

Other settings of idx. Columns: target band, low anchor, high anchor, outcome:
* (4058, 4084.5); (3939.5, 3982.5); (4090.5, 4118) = 2.6 Ang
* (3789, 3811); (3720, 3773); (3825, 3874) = 1.8 Ang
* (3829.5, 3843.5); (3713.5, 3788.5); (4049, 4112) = 0.9 Ang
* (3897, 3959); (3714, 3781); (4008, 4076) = 2.0 Ang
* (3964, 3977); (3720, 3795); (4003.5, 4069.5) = -0.8 Ang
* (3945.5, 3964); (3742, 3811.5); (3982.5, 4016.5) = -1.1 Ang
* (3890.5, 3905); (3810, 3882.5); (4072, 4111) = 0.2 Ang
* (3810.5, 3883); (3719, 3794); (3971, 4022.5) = 0.3 Ang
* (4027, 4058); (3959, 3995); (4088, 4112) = 4.2 Ang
